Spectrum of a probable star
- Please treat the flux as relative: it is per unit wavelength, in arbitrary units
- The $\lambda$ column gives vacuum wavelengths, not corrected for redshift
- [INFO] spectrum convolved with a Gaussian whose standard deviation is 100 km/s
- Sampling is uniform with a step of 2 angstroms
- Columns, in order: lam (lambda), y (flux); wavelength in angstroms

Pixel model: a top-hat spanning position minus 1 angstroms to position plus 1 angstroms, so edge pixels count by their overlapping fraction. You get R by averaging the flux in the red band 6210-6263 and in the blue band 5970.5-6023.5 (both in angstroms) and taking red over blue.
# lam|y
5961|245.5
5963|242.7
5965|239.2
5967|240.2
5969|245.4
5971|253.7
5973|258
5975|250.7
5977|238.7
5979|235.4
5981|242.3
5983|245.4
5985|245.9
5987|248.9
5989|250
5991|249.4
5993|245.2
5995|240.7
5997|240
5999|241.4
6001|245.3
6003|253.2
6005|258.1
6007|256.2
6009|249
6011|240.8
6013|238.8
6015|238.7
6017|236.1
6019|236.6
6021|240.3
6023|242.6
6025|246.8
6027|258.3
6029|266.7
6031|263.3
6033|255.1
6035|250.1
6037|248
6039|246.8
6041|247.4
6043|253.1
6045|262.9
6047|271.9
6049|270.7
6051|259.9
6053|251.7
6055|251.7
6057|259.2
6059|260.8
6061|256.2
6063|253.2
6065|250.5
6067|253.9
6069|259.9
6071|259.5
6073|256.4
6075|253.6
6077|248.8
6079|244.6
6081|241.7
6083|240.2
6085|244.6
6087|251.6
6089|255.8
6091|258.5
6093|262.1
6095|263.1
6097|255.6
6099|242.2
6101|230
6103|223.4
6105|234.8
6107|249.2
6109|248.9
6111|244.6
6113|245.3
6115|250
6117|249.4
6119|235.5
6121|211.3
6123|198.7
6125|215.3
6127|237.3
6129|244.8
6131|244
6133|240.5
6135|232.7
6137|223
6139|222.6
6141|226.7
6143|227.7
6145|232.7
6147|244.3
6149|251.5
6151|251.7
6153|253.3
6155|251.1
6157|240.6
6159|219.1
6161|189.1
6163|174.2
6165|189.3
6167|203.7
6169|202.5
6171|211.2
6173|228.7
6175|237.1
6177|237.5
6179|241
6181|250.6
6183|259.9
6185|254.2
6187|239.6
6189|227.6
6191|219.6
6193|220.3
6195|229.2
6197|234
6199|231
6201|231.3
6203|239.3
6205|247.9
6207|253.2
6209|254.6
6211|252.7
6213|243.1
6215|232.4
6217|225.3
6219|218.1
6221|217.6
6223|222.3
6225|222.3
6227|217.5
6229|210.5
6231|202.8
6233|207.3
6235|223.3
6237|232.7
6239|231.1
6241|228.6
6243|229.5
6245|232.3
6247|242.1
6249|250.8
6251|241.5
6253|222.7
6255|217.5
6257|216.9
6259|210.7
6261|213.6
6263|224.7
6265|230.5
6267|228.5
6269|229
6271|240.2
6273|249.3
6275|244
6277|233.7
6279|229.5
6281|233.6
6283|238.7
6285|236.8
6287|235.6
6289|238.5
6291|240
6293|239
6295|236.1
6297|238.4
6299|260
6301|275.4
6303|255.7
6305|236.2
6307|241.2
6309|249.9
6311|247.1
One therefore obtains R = 0.92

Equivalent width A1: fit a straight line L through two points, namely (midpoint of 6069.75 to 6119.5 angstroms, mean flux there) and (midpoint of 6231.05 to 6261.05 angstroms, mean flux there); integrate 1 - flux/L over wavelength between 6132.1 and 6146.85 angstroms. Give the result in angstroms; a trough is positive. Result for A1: 0.69 angstroms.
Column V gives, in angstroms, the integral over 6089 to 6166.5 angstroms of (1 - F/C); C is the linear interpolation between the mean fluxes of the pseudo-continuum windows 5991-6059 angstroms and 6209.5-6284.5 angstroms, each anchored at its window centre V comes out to 1.9 angstroms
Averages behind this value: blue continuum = 251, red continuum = 229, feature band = 235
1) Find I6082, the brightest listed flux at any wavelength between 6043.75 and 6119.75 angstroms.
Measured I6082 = 271.9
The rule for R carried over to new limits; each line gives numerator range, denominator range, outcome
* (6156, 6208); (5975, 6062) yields 0.91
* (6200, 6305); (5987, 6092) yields 0.93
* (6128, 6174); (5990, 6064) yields 0.90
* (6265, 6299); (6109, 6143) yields 1.02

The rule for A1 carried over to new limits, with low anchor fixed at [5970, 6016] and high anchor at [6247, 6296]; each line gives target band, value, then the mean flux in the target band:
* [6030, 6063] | -1.8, 257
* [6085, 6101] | -0.8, 253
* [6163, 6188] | 1.1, 227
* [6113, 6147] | 1.1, 232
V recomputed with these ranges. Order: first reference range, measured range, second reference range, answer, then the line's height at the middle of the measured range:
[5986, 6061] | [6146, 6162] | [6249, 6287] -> 0.17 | 240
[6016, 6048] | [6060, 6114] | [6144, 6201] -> -1.38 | 243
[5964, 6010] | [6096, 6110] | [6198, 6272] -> -0.13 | 238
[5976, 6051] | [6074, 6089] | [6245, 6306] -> -0.09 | 246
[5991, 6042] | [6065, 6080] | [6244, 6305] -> -0.53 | 245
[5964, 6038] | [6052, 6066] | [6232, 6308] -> -0.60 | 244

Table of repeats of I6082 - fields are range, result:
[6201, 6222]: 254.6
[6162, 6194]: 259.9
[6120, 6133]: 244.8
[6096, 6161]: 255.6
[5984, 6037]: 266.7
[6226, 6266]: 250.8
